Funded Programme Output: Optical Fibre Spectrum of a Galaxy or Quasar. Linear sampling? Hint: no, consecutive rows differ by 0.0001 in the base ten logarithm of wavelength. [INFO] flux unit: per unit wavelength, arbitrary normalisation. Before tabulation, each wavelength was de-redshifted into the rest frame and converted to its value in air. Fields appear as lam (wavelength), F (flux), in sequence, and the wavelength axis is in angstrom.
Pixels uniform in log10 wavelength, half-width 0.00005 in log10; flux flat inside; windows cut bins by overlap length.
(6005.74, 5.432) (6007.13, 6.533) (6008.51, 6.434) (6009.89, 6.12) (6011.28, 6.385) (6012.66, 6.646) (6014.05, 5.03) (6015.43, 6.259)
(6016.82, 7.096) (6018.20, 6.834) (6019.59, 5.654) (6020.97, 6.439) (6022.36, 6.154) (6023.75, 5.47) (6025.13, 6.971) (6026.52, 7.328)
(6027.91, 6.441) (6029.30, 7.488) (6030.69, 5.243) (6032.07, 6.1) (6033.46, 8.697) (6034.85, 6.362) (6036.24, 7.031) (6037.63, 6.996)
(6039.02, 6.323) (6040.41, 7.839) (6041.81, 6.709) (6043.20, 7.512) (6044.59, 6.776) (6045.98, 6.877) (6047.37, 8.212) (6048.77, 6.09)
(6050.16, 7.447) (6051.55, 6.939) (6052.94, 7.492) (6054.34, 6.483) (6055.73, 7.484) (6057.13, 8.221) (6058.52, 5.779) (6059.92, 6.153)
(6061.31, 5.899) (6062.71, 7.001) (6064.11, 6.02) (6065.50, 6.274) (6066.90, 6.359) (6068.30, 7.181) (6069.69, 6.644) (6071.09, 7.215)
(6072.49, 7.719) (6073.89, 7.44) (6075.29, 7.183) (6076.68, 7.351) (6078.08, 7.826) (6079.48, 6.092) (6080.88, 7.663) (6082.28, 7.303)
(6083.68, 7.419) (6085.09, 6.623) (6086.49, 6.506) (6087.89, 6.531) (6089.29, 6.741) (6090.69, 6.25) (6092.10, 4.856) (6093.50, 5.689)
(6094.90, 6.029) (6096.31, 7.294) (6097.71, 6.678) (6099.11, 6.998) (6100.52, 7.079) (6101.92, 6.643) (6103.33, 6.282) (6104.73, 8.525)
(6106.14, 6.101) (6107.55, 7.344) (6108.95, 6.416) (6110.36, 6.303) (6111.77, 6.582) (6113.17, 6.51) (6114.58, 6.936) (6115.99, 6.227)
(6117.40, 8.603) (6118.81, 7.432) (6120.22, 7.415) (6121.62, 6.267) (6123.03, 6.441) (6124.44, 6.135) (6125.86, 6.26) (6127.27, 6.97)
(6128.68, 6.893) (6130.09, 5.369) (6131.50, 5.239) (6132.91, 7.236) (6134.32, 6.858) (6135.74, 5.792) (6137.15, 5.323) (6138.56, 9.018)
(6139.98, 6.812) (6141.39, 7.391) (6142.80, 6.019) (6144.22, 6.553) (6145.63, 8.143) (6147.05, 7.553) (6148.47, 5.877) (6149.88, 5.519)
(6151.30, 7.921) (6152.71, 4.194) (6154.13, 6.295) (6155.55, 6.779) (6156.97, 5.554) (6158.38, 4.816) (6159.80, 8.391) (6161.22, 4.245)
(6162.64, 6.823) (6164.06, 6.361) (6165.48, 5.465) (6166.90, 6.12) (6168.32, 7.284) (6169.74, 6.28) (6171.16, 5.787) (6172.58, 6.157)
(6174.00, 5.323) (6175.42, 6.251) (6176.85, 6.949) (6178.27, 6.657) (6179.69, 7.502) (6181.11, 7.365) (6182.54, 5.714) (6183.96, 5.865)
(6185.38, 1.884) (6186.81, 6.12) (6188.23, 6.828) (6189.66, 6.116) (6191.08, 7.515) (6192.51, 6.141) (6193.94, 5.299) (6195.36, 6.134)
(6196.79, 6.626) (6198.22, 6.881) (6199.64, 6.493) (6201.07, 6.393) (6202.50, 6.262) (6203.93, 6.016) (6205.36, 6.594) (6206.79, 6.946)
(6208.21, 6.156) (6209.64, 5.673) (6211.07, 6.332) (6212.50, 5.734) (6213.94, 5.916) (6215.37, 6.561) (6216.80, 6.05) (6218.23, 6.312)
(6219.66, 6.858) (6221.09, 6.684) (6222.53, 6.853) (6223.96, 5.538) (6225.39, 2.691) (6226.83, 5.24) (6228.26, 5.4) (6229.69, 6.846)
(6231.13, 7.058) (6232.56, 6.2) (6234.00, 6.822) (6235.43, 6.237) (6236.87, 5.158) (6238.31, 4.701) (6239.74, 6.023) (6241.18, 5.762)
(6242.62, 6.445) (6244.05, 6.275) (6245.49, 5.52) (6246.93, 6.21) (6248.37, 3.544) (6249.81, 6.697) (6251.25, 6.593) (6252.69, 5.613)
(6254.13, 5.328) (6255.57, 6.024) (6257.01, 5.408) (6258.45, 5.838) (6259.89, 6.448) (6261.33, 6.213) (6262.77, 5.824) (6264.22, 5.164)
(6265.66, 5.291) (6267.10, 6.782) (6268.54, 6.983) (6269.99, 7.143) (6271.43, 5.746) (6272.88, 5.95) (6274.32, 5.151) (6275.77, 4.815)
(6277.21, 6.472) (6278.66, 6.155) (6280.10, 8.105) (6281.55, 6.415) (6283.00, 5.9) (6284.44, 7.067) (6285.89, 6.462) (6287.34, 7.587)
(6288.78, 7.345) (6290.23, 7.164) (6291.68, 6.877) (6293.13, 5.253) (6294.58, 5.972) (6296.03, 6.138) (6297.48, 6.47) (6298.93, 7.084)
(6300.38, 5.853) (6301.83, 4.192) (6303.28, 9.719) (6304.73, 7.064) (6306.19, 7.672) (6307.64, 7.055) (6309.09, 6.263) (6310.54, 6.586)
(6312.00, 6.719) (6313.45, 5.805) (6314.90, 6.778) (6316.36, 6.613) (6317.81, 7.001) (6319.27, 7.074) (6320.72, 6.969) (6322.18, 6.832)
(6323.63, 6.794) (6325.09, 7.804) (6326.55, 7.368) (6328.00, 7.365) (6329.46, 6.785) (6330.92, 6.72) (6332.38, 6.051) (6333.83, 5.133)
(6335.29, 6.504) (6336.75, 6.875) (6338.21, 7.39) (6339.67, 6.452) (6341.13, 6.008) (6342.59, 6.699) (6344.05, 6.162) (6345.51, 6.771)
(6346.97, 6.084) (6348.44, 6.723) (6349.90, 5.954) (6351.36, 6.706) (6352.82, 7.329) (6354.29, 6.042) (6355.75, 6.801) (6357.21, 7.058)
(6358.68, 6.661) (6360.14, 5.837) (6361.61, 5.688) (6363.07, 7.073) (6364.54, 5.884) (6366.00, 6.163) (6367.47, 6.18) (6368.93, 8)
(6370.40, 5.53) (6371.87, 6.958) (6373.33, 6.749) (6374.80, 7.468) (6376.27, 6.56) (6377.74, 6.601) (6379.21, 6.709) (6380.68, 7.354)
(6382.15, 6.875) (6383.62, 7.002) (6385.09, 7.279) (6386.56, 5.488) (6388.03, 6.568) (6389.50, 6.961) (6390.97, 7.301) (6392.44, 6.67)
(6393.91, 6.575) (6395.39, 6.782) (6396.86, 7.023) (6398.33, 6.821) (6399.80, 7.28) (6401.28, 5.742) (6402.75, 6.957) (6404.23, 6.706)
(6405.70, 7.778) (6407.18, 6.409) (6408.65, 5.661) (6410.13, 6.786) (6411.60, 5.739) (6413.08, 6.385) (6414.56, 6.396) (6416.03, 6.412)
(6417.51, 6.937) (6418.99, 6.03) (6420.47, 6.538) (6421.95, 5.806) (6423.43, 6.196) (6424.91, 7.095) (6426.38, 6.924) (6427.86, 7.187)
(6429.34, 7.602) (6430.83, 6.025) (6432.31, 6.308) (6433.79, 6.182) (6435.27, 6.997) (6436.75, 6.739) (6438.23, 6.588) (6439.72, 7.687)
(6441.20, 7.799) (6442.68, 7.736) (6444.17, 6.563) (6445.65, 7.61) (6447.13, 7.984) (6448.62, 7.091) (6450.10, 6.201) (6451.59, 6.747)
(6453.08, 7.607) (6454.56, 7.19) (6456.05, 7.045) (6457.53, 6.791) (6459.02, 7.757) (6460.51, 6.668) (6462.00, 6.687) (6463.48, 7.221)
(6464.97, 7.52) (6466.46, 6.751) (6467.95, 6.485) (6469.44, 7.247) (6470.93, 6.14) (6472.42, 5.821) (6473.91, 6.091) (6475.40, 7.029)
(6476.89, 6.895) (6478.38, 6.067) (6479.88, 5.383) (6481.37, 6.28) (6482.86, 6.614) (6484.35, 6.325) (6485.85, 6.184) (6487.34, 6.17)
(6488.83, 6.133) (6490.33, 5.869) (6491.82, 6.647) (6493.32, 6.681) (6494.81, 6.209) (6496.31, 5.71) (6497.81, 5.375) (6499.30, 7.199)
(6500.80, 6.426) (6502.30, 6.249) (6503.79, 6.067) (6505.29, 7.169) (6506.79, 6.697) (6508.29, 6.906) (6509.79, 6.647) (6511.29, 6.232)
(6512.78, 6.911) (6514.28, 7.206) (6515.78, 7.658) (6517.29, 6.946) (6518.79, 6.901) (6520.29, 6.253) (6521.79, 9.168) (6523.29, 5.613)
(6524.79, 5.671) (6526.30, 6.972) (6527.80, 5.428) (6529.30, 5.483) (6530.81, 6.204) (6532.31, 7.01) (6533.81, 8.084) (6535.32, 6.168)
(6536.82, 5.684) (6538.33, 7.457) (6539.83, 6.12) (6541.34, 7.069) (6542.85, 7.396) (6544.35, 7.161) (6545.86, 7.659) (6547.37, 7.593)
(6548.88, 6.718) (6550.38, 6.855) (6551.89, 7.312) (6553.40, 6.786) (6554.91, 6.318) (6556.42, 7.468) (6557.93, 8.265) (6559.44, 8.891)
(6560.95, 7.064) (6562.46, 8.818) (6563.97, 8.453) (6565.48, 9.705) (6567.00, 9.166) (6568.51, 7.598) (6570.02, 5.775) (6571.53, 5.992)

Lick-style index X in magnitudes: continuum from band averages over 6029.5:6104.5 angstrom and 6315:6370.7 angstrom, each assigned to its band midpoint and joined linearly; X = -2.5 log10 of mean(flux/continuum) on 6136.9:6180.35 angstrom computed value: 0.05 mag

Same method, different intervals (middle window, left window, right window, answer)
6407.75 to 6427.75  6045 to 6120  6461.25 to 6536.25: 0.032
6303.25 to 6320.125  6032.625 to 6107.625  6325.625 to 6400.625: -0.036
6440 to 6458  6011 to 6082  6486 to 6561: -0.071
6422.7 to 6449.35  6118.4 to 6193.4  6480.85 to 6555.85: -0.071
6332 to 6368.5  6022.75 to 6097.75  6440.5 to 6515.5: 0.049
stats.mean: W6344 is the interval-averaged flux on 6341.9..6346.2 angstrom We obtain 6.54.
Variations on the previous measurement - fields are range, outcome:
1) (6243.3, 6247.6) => 6.01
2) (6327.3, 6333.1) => 6.72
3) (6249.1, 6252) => 6.63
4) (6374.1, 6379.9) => 6.83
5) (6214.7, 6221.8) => 6.5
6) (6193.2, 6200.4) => 6.29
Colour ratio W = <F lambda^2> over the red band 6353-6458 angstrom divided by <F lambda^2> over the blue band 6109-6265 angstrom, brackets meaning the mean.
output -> 1.2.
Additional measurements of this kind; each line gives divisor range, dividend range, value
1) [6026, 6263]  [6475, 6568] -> 1.20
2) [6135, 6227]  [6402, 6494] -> 1.17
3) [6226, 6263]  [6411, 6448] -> 1.22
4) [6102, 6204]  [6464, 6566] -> 1.18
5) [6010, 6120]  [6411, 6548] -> 1.13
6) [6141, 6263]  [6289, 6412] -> 1.14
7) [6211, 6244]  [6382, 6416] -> 1.18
